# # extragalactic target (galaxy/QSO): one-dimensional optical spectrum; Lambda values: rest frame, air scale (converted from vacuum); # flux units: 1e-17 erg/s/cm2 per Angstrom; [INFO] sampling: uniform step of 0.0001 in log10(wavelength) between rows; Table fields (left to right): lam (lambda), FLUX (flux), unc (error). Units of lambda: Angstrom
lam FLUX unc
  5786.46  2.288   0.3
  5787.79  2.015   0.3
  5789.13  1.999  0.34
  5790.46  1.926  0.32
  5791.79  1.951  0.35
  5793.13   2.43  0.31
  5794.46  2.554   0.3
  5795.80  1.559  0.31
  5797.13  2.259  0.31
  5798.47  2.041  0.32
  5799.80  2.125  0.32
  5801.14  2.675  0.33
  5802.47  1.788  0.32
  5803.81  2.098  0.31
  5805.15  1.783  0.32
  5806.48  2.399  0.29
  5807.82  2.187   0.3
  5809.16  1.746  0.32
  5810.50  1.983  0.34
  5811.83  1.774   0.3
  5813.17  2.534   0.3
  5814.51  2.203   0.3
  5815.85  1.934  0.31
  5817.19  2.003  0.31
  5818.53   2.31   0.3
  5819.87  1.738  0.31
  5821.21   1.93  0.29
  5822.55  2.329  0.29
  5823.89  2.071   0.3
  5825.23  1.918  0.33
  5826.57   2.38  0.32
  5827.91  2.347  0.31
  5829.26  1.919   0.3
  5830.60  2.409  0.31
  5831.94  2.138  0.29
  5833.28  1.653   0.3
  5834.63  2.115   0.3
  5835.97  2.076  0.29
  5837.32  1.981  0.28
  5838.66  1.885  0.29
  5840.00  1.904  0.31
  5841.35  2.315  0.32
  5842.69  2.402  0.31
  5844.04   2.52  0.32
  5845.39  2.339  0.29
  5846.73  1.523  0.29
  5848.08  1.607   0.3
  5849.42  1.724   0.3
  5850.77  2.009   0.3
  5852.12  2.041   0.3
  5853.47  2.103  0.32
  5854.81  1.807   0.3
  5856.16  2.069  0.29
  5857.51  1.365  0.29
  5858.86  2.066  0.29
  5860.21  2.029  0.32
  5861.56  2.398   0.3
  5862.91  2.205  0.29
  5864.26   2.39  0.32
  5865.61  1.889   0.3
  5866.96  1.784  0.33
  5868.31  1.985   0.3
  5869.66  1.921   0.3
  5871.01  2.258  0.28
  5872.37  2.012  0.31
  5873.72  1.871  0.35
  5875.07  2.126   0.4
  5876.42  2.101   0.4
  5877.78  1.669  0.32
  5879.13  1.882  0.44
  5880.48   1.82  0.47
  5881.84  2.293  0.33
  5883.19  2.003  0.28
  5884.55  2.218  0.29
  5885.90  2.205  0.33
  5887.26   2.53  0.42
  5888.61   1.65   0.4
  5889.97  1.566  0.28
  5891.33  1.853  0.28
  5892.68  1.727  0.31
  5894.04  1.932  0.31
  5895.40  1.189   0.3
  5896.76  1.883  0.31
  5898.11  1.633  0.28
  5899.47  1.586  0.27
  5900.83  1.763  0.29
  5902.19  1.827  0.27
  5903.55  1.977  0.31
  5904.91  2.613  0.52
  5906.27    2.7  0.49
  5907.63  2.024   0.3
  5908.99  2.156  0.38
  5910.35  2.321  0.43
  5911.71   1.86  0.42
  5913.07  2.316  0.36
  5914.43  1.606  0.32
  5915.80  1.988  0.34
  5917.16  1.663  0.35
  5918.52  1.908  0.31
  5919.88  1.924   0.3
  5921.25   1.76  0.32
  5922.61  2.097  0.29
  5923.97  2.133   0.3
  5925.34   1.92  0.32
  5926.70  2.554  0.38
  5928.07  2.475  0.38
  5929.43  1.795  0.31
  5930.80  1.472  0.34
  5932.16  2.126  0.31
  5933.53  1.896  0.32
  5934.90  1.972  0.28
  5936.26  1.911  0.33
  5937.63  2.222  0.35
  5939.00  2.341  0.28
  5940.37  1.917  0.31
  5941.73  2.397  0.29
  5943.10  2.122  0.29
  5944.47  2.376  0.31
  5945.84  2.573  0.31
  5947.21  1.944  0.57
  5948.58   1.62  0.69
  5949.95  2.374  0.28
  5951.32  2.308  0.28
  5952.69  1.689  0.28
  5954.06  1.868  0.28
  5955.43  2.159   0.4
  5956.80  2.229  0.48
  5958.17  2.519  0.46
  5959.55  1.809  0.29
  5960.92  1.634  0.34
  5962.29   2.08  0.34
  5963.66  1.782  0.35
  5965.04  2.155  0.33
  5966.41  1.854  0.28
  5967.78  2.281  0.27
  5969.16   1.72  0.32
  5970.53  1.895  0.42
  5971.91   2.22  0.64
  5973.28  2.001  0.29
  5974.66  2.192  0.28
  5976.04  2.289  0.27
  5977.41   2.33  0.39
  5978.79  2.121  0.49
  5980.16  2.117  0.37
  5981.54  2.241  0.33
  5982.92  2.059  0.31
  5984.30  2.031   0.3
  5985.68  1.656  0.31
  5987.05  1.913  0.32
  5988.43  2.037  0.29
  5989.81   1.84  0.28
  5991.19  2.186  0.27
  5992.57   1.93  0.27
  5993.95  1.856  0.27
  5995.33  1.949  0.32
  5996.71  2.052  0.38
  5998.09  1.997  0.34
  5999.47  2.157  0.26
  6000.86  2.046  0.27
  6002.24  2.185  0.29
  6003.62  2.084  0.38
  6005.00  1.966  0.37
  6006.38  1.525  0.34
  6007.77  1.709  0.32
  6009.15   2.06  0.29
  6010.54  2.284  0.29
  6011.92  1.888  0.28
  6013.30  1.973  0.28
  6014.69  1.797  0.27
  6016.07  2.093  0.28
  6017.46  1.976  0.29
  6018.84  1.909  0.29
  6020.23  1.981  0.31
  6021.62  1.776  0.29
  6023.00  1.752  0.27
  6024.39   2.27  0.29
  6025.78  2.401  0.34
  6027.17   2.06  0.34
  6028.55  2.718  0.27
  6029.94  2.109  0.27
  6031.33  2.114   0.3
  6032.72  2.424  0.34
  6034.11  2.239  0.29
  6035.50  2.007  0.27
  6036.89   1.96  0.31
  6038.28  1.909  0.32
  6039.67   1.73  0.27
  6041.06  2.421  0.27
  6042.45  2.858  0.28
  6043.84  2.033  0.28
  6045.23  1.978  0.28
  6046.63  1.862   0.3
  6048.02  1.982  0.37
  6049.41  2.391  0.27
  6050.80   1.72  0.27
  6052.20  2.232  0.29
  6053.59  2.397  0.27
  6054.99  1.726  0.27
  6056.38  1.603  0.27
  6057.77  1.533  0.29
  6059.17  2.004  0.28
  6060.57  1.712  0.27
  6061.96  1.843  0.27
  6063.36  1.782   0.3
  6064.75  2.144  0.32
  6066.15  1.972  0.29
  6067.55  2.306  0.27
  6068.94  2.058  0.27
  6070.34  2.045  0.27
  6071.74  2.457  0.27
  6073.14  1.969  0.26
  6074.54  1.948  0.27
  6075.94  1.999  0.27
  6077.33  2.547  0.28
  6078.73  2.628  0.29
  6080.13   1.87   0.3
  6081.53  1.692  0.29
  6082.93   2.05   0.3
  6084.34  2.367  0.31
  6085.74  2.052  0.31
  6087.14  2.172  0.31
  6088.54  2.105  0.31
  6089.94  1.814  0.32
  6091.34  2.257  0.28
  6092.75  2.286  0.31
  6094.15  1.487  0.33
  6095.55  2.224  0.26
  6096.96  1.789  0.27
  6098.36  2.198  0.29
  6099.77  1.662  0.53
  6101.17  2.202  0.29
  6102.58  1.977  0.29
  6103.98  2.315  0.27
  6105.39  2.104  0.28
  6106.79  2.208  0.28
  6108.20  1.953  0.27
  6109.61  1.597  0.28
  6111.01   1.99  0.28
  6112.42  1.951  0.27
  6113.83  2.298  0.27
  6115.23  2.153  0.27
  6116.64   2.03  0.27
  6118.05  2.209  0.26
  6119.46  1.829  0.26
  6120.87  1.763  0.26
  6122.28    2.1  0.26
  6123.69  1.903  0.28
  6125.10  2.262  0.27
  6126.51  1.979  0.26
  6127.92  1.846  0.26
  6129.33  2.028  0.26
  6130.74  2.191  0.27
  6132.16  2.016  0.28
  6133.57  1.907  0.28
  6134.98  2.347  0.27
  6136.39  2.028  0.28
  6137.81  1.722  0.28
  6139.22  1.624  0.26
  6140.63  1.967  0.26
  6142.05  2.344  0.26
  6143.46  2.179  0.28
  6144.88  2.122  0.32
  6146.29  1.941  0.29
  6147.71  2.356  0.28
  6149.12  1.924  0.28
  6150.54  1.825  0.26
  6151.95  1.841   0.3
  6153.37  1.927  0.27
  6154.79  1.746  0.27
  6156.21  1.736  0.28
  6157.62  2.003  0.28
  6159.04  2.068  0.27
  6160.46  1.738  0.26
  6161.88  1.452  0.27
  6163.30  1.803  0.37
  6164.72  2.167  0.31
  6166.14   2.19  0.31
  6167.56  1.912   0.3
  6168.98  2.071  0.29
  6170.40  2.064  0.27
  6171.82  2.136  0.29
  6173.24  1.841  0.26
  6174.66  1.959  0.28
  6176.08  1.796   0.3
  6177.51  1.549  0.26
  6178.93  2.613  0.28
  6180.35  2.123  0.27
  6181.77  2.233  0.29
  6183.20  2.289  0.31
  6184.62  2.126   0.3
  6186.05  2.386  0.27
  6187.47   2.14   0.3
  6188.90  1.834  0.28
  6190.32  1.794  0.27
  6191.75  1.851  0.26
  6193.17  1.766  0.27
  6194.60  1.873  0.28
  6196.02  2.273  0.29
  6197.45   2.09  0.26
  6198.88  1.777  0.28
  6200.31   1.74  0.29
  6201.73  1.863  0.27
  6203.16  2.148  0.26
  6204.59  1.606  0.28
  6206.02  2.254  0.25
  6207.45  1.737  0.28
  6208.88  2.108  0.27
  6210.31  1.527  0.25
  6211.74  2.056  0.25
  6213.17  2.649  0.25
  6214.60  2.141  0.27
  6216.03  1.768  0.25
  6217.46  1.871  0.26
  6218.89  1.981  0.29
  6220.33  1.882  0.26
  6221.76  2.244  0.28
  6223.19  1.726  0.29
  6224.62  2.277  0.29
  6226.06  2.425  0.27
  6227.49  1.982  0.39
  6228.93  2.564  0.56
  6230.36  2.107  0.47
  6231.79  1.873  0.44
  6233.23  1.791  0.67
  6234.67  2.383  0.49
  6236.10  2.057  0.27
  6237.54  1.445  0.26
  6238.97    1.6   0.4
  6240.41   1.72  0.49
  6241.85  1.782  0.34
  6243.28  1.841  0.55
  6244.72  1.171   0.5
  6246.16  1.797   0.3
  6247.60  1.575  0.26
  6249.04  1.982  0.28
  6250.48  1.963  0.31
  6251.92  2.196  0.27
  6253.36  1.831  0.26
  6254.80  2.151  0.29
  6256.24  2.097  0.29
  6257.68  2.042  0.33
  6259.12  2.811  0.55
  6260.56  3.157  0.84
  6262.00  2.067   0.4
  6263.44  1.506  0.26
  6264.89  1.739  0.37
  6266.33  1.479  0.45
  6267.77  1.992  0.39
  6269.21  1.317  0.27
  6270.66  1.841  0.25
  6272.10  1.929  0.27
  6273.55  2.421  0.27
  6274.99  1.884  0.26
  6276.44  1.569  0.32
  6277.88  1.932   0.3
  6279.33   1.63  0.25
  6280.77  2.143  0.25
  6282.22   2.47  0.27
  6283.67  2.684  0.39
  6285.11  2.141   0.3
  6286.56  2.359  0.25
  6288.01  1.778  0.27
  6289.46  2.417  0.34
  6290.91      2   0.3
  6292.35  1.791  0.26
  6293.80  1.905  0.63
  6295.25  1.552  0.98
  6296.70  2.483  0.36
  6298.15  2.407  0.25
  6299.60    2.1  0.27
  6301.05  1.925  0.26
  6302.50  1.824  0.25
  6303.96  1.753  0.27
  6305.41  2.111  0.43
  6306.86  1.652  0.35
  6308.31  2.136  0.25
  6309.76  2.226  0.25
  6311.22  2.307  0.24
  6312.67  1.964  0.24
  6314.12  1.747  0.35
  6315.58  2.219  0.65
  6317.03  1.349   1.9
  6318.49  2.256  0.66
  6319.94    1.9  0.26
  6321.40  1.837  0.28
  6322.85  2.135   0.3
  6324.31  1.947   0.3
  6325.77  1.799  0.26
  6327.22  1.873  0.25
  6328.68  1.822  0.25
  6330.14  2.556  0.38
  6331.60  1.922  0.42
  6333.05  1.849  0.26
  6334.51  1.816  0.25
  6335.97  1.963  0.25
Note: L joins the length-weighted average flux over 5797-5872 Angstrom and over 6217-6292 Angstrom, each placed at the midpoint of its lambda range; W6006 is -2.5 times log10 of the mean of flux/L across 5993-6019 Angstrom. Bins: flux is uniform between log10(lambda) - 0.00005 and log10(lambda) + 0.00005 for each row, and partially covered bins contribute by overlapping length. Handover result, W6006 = 0.03 mag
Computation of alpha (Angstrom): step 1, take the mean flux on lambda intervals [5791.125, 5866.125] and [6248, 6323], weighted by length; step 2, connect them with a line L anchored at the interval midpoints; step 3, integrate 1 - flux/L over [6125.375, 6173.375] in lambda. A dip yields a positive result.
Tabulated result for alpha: 1.4 Angstrom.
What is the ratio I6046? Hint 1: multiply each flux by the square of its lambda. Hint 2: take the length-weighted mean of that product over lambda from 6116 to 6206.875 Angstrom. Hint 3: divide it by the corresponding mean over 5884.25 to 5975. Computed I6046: 1.1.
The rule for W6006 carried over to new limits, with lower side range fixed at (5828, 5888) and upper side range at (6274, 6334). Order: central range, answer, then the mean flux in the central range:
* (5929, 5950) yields -0.01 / 2.06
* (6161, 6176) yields 0.04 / 1.95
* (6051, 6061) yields 0.08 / 1.88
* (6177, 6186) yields -0.09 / 2.19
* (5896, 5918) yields 0.02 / 1.99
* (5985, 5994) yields 0.06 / 1.92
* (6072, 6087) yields -0.05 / 2.12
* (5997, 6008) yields 0.03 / 1.97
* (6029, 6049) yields -0.05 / 2.13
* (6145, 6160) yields 0.04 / 1.94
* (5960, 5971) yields 0.06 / 1.92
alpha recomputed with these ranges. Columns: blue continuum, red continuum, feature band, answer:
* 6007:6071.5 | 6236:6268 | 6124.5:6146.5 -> -0.57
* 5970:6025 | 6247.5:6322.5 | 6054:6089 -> -0.28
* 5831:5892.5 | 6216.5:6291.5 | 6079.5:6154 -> -0.81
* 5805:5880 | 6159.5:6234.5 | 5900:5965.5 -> -0.92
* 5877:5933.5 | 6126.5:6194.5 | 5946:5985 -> -1.78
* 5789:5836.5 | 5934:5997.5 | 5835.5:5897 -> 2.95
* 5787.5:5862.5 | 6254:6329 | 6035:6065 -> 0.70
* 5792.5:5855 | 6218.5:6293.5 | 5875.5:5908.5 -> 1.89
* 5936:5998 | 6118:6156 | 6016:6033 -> -0.65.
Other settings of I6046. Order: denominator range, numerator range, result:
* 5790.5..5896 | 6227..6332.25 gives 1.13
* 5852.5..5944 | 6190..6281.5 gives 1.09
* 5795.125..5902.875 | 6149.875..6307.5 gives 1.12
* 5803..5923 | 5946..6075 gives 1.07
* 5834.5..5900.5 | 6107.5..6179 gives 1.10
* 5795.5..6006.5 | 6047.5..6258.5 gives 1.07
